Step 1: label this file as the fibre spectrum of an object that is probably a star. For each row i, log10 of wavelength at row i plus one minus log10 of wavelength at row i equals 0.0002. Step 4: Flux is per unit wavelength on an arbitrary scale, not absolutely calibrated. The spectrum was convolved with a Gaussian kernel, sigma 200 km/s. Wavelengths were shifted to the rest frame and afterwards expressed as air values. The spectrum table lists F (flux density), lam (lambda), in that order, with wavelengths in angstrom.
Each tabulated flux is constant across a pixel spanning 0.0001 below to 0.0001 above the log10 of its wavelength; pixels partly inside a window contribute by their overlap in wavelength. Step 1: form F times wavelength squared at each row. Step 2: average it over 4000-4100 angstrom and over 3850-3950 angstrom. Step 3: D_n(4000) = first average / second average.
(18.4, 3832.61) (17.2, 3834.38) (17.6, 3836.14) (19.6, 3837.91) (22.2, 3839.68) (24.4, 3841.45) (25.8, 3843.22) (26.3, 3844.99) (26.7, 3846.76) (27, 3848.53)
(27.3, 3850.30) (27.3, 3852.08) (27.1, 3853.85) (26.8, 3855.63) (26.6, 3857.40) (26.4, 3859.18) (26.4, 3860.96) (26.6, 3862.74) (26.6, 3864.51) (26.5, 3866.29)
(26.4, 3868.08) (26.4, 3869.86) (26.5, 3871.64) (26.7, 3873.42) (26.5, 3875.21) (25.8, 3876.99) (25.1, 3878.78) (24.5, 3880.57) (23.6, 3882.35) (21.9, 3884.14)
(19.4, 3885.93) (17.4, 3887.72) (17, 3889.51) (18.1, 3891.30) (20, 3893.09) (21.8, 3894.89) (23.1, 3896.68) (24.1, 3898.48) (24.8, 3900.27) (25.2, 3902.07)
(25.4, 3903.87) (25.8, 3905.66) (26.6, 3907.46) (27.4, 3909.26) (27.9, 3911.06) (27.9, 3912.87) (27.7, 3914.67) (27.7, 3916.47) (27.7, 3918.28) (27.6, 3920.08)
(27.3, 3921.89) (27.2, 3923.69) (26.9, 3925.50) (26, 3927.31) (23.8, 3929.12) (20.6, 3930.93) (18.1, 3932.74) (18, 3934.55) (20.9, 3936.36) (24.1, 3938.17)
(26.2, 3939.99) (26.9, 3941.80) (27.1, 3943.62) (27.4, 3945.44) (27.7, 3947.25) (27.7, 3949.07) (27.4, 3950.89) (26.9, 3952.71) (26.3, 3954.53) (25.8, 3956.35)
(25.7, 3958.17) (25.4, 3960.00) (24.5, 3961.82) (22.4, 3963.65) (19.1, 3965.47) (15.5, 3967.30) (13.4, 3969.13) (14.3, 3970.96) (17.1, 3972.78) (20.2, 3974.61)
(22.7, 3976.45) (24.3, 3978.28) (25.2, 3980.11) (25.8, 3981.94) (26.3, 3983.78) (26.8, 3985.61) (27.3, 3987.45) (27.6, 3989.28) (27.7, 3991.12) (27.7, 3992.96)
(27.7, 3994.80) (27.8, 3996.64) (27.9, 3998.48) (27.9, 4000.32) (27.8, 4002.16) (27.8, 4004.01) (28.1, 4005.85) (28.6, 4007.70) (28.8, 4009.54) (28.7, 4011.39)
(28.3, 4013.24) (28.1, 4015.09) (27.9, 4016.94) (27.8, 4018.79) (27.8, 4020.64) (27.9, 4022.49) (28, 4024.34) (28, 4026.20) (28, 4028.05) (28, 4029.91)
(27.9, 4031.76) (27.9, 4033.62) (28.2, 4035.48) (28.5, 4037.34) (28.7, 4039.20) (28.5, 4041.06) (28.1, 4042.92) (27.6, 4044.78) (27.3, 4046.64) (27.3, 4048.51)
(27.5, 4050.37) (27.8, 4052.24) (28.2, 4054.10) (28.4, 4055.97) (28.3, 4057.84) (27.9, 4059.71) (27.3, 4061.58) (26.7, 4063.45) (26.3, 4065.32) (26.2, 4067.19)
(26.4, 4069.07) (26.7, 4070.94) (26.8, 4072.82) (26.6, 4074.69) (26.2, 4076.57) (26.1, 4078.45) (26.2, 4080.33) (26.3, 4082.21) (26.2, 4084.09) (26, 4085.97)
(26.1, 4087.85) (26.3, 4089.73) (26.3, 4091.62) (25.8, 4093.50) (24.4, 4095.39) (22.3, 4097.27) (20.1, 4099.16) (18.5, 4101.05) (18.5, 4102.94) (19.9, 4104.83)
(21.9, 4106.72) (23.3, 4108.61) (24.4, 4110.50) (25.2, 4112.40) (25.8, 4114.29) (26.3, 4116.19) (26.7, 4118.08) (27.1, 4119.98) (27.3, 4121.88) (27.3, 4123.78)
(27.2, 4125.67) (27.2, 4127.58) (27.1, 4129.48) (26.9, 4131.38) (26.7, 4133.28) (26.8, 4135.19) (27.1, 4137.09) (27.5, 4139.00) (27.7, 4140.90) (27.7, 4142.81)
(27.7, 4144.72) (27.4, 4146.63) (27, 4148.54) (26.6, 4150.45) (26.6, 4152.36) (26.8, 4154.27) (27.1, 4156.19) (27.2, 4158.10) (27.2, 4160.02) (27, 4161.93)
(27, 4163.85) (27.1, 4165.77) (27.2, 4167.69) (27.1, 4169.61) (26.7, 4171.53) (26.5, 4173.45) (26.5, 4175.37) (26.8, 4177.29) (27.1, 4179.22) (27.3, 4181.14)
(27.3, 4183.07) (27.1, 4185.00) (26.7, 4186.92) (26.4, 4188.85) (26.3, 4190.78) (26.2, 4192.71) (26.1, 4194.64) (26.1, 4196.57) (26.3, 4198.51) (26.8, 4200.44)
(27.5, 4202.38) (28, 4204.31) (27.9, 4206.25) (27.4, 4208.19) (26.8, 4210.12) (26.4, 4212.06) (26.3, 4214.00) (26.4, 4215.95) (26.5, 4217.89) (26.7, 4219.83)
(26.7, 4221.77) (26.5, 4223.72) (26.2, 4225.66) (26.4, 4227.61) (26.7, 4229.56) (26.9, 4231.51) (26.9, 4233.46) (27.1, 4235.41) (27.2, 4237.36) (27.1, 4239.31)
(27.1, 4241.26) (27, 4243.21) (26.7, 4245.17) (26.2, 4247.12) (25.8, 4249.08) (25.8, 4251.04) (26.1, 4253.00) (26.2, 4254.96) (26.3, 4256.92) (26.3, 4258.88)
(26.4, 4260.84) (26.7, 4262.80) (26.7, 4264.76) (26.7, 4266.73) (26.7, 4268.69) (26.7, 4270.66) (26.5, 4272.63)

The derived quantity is 1.2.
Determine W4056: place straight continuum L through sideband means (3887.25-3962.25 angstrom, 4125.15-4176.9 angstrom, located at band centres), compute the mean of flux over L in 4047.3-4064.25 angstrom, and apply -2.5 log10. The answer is -0.06 mag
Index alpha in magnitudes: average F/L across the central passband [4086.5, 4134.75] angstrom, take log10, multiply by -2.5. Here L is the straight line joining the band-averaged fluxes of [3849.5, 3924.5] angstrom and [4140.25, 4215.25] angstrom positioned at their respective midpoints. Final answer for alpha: 0.07 mag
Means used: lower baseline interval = 25.2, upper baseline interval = 26.9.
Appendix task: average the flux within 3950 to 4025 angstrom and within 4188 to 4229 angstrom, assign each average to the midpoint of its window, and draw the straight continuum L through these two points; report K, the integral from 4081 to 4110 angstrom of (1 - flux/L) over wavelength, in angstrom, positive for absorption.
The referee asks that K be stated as 2.8 angstrom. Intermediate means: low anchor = 25.4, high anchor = 26.7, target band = 23.5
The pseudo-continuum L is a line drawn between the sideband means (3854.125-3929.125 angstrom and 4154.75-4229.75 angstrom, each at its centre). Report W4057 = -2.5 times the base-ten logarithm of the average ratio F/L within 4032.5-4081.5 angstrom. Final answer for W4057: -0.05 mag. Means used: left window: 25.1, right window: 26.8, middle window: 27.4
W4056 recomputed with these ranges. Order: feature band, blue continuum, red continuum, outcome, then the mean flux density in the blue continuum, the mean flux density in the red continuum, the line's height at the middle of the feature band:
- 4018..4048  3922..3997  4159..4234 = -0.12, 24.1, 26.8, 25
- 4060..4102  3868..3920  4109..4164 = 0.03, 24.5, 26.8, 26.3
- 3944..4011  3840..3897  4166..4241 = 0.01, 24.6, 26.8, 25.3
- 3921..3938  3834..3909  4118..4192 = 0.07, 24.3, 27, 24.8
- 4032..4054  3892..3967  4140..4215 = -0.08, 25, 26.9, 25.9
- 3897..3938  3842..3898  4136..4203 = -0.01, 24.6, 26.9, 25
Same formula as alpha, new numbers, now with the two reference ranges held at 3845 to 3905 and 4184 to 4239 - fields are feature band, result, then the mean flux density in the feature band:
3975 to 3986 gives 0.018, 24.9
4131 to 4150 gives -0.039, 27.2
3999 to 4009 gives -0.108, 28.1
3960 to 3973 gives 0.328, 18.6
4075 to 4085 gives -0.013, 26.2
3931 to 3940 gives 0.193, 20.9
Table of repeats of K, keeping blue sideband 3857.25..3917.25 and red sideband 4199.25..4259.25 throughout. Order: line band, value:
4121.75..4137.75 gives -0.6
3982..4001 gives -1.6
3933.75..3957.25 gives -0.6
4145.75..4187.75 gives -1.0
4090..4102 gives 1.3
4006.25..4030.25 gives -2.5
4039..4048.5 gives -0.9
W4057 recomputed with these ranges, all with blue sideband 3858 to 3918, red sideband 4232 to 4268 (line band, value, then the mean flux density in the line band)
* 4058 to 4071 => -0.05 mag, 26.9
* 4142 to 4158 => -0.04 mag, 27.1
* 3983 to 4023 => -0.10 mag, 27.8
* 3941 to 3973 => 0.07 mag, 23.5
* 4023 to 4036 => -0.10 mag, 28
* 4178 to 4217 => -0.02 mag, 26.8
